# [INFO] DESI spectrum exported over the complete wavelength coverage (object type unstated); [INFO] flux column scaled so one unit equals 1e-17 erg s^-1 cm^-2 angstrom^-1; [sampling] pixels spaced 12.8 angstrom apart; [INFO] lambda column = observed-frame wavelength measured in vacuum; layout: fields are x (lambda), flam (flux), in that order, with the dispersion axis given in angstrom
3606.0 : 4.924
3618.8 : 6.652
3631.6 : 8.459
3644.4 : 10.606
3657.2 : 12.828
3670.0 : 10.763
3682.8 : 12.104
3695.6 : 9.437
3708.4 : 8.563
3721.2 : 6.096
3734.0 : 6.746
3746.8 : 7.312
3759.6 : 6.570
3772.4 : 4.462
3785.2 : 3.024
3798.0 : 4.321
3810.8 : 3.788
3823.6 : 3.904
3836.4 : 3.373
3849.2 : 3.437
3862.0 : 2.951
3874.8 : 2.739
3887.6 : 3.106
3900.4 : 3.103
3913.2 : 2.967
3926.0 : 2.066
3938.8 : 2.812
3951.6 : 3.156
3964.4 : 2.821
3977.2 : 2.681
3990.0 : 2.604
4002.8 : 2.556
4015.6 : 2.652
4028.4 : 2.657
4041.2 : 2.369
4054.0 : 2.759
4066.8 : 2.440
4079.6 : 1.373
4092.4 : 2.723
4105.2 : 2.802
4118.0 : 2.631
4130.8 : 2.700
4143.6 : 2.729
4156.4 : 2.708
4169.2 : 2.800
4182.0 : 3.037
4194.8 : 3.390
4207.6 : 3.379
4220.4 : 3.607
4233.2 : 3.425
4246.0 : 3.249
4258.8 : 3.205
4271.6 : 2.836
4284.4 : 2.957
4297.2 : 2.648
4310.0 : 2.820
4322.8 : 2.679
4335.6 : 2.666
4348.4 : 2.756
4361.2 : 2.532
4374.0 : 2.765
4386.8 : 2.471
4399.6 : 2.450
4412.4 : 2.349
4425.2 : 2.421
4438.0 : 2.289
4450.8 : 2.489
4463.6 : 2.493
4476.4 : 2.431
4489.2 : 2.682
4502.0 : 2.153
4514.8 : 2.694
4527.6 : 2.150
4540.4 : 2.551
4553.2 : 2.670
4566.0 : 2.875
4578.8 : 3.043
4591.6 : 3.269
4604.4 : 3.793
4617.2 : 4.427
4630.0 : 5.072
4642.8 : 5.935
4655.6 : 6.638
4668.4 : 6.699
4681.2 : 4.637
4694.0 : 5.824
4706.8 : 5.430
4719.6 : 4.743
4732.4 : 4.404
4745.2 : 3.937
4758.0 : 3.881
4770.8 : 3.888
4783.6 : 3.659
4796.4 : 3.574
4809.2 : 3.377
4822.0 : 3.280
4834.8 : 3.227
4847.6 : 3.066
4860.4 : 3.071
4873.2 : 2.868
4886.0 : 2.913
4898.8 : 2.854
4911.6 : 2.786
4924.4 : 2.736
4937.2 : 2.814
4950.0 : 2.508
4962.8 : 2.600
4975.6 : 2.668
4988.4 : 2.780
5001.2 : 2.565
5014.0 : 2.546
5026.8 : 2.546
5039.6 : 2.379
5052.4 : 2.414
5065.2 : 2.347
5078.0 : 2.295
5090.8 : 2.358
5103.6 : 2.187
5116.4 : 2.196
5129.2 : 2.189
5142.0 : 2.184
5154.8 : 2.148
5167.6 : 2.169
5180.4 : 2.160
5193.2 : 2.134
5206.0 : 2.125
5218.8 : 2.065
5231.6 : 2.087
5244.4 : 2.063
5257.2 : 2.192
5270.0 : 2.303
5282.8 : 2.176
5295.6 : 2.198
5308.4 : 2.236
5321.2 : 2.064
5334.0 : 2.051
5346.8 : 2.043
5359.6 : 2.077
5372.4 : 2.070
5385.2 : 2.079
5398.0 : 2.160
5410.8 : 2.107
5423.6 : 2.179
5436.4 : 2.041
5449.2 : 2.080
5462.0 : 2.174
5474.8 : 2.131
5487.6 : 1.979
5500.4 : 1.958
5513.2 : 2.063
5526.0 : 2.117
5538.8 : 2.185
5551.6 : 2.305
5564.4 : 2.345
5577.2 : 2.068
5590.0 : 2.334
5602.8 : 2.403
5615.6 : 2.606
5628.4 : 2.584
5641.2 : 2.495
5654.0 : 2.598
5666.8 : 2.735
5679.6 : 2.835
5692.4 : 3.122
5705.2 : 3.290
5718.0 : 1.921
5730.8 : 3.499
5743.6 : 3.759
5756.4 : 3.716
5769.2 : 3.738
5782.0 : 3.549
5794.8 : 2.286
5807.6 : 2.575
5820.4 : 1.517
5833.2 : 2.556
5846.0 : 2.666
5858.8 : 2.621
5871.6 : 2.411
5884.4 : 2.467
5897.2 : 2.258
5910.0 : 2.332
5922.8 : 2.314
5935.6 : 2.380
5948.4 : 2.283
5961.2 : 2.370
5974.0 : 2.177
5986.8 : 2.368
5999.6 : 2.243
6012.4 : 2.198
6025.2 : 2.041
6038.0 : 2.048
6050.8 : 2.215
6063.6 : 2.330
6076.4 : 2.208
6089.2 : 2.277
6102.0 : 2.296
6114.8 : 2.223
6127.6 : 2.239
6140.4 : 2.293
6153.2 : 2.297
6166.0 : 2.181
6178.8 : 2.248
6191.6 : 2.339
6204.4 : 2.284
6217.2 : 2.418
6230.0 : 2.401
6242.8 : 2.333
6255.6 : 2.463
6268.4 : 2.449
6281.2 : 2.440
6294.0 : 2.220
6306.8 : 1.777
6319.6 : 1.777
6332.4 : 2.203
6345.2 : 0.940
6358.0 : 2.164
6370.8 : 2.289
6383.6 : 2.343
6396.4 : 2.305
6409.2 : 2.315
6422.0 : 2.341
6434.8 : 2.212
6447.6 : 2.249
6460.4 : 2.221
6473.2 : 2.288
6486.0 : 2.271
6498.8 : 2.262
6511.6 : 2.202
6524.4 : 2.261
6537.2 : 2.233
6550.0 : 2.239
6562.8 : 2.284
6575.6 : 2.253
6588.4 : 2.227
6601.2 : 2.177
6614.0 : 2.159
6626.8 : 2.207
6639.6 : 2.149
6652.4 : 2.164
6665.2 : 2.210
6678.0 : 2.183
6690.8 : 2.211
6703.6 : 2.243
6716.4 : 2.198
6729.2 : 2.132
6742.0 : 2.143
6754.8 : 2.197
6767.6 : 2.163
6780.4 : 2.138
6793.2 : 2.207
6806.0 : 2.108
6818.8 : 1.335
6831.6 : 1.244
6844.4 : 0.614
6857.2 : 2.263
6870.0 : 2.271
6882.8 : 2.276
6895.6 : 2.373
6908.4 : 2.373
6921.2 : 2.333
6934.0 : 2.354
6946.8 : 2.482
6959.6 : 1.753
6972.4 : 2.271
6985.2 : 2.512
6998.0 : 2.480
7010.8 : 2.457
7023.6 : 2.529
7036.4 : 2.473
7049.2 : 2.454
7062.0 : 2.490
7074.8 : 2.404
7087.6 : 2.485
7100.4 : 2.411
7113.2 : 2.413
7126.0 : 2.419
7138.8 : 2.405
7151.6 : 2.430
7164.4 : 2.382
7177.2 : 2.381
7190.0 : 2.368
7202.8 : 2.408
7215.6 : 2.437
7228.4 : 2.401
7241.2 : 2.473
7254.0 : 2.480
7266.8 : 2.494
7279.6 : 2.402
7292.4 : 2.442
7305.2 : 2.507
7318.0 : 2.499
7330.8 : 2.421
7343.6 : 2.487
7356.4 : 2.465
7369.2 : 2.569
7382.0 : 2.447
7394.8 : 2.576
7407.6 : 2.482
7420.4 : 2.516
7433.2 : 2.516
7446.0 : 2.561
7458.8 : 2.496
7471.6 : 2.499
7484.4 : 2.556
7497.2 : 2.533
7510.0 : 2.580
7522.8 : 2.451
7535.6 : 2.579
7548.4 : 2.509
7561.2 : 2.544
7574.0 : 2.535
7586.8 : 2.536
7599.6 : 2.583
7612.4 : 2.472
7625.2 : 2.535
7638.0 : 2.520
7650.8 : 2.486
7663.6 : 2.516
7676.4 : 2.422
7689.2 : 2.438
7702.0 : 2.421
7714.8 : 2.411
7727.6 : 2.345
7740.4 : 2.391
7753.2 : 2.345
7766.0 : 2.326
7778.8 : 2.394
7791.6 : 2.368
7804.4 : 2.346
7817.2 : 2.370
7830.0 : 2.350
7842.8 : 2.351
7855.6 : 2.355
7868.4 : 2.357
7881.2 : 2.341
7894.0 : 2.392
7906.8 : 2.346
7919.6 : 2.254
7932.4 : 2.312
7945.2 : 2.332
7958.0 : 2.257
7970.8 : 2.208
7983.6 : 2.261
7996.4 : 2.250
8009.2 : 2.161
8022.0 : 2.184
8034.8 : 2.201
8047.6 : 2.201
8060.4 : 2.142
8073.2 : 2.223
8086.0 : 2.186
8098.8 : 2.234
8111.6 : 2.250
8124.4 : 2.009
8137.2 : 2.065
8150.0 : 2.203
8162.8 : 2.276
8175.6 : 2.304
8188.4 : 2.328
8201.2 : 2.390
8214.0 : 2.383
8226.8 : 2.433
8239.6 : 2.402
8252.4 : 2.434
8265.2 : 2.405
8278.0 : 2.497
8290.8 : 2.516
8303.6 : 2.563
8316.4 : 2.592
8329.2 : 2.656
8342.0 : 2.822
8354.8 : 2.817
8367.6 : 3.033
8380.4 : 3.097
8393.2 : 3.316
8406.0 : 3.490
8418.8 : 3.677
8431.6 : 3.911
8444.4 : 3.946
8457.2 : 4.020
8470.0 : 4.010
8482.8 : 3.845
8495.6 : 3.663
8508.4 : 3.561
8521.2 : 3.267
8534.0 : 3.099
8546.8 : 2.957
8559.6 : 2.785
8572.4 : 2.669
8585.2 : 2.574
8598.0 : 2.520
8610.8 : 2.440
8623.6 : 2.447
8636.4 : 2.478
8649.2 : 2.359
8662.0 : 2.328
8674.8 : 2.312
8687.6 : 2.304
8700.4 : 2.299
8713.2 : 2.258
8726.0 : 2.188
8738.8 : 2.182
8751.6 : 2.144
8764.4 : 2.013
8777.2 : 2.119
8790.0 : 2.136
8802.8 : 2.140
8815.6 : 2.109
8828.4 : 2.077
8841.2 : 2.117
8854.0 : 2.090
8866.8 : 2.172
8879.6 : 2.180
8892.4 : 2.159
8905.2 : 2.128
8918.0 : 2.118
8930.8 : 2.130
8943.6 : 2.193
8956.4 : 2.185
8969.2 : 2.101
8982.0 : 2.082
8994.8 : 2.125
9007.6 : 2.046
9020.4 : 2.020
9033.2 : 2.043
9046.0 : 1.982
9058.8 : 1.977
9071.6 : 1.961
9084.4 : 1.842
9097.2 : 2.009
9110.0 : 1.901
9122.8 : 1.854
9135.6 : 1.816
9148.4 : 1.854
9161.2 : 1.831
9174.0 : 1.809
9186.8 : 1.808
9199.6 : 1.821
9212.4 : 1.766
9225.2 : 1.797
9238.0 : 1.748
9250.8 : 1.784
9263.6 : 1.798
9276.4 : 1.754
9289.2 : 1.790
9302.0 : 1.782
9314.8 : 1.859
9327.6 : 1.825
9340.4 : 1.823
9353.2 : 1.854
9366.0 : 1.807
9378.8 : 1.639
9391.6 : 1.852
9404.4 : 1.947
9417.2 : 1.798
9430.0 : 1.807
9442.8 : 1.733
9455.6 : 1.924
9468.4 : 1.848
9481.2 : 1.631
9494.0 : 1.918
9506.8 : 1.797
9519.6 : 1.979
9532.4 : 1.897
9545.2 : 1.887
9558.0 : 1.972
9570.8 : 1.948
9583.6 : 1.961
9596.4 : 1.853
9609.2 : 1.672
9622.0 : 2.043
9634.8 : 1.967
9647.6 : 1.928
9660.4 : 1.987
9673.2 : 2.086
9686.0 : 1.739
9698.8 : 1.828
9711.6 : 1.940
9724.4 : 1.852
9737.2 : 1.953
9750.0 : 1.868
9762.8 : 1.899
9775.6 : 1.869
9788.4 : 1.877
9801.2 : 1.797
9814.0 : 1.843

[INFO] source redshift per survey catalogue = 2.021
